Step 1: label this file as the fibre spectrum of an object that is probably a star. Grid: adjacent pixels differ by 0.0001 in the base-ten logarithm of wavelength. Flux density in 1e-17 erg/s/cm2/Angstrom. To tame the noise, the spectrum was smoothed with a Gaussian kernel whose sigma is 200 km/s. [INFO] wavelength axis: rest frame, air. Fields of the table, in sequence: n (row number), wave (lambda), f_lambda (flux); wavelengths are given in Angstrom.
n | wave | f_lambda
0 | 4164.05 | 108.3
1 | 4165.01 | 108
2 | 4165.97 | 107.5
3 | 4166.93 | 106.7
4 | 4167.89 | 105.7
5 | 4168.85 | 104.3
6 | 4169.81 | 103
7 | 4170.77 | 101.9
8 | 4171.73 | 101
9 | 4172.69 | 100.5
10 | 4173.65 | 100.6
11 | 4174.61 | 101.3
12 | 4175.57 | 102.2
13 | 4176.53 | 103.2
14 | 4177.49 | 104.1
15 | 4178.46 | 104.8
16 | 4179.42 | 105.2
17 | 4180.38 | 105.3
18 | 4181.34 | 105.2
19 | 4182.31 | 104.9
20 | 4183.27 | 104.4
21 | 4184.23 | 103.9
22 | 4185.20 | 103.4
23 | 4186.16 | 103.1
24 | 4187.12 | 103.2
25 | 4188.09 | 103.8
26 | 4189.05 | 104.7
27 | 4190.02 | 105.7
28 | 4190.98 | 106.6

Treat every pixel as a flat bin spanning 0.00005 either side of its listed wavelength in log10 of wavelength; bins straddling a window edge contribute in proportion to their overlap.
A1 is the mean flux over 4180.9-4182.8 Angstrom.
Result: 105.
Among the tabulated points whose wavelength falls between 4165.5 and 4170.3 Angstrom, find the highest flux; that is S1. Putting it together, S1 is 107.5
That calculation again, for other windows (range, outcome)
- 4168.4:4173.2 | 104.3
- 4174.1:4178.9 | 104.8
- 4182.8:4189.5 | 104.7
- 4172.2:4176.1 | 102.2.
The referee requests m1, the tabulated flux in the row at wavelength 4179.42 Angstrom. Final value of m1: 105.2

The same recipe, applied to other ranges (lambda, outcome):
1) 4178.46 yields 104.8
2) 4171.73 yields 101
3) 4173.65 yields 100.6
